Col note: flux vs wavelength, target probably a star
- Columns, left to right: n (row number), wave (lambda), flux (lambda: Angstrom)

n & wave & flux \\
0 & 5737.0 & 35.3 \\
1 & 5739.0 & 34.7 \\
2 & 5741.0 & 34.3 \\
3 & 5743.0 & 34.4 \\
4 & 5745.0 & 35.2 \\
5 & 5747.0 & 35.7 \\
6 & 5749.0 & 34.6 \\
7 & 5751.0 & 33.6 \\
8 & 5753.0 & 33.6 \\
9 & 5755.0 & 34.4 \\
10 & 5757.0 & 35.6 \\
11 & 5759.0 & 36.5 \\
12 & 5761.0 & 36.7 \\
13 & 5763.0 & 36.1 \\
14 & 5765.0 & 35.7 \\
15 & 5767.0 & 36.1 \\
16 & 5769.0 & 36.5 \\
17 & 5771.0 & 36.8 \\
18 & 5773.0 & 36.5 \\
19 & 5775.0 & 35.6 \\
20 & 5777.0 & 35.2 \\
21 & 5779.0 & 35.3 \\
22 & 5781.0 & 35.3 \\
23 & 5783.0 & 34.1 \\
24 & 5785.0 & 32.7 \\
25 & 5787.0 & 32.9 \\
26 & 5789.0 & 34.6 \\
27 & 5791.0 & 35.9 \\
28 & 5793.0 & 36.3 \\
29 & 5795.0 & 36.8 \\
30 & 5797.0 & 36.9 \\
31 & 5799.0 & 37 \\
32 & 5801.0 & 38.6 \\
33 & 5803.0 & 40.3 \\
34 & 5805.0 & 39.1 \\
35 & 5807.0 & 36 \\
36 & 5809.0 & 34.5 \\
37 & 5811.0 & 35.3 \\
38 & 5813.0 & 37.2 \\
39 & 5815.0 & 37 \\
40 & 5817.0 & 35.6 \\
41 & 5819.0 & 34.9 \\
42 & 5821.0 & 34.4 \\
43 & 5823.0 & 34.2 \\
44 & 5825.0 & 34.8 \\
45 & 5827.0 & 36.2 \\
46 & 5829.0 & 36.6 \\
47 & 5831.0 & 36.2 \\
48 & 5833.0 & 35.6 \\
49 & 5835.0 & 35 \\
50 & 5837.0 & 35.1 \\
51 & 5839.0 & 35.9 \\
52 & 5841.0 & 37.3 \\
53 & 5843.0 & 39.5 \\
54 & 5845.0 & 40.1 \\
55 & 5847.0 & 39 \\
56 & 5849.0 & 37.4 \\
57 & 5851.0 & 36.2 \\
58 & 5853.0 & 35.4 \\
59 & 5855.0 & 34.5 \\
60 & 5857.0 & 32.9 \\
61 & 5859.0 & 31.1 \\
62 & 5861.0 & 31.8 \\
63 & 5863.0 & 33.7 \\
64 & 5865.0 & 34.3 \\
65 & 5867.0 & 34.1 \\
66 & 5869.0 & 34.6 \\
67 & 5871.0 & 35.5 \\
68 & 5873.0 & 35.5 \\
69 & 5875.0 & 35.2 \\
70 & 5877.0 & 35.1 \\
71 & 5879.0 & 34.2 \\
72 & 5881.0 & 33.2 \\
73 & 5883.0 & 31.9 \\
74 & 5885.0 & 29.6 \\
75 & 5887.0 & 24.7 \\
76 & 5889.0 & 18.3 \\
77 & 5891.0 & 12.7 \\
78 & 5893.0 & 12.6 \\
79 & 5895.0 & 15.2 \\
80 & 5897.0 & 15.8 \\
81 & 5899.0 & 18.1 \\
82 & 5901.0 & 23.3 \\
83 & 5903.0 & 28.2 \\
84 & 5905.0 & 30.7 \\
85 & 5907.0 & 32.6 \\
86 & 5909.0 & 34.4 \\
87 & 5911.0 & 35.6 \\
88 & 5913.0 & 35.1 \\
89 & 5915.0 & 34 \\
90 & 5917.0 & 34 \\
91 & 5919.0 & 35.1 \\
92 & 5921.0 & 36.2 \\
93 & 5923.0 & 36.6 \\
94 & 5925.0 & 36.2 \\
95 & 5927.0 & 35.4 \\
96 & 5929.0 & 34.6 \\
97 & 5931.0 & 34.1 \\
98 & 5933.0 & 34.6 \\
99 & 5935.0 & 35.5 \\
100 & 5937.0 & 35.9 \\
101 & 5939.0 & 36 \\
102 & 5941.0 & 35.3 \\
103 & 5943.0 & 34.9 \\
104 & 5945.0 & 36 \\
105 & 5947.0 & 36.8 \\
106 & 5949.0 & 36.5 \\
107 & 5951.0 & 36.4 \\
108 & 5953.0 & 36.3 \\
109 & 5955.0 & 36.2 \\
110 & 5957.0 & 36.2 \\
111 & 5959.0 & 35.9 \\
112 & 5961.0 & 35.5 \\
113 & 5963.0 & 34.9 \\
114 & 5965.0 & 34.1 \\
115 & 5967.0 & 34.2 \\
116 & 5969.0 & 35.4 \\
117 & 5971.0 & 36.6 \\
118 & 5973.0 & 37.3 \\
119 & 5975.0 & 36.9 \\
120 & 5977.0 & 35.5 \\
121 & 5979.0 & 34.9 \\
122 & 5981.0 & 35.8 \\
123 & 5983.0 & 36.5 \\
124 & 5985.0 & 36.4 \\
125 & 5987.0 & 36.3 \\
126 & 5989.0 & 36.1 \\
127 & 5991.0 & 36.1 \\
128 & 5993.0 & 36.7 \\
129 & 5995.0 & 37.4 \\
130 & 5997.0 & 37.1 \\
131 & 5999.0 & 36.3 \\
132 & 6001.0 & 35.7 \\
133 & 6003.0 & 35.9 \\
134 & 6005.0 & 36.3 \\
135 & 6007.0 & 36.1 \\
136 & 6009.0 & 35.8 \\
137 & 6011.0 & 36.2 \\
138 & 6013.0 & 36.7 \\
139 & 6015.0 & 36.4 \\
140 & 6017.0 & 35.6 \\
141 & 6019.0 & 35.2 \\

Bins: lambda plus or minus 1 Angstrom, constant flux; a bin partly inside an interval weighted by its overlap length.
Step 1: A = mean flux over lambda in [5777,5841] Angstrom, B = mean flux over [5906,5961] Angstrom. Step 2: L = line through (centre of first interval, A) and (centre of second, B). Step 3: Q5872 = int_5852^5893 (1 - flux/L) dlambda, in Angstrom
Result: 5.4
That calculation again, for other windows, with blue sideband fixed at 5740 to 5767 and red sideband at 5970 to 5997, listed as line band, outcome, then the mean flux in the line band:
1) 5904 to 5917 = 0.81 Angstrom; 33.8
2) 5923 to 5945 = 0.47 Angstrom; 35.3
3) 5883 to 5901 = 8.27 Angstrom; 19.4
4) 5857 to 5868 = 0.84 Angstrom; 33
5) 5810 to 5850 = -0.91 Angstrom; 36.4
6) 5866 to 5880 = 0.35 Angstrom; 34.9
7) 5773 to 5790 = 0.34 Angstrom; 34.6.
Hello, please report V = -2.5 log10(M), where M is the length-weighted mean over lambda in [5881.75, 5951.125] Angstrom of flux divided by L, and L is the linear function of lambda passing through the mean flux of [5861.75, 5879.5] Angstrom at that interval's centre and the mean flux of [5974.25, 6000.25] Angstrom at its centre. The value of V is 0.16 mag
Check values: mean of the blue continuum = 34.7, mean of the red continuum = 36.3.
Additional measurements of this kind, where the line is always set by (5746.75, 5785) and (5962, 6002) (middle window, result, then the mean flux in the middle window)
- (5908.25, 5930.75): 0.02 mag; 35.2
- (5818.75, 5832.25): 0.01 mag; 35.4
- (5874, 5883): 0.05 mag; 34.1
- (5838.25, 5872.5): 0.00 mag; 35.5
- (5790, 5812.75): -0.04 mag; 37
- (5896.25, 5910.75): 0.31 mag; 26.8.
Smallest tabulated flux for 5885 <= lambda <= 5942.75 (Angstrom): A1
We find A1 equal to 12.6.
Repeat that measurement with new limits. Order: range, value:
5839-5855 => 34.5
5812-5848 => 34.2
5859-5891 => 12.7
